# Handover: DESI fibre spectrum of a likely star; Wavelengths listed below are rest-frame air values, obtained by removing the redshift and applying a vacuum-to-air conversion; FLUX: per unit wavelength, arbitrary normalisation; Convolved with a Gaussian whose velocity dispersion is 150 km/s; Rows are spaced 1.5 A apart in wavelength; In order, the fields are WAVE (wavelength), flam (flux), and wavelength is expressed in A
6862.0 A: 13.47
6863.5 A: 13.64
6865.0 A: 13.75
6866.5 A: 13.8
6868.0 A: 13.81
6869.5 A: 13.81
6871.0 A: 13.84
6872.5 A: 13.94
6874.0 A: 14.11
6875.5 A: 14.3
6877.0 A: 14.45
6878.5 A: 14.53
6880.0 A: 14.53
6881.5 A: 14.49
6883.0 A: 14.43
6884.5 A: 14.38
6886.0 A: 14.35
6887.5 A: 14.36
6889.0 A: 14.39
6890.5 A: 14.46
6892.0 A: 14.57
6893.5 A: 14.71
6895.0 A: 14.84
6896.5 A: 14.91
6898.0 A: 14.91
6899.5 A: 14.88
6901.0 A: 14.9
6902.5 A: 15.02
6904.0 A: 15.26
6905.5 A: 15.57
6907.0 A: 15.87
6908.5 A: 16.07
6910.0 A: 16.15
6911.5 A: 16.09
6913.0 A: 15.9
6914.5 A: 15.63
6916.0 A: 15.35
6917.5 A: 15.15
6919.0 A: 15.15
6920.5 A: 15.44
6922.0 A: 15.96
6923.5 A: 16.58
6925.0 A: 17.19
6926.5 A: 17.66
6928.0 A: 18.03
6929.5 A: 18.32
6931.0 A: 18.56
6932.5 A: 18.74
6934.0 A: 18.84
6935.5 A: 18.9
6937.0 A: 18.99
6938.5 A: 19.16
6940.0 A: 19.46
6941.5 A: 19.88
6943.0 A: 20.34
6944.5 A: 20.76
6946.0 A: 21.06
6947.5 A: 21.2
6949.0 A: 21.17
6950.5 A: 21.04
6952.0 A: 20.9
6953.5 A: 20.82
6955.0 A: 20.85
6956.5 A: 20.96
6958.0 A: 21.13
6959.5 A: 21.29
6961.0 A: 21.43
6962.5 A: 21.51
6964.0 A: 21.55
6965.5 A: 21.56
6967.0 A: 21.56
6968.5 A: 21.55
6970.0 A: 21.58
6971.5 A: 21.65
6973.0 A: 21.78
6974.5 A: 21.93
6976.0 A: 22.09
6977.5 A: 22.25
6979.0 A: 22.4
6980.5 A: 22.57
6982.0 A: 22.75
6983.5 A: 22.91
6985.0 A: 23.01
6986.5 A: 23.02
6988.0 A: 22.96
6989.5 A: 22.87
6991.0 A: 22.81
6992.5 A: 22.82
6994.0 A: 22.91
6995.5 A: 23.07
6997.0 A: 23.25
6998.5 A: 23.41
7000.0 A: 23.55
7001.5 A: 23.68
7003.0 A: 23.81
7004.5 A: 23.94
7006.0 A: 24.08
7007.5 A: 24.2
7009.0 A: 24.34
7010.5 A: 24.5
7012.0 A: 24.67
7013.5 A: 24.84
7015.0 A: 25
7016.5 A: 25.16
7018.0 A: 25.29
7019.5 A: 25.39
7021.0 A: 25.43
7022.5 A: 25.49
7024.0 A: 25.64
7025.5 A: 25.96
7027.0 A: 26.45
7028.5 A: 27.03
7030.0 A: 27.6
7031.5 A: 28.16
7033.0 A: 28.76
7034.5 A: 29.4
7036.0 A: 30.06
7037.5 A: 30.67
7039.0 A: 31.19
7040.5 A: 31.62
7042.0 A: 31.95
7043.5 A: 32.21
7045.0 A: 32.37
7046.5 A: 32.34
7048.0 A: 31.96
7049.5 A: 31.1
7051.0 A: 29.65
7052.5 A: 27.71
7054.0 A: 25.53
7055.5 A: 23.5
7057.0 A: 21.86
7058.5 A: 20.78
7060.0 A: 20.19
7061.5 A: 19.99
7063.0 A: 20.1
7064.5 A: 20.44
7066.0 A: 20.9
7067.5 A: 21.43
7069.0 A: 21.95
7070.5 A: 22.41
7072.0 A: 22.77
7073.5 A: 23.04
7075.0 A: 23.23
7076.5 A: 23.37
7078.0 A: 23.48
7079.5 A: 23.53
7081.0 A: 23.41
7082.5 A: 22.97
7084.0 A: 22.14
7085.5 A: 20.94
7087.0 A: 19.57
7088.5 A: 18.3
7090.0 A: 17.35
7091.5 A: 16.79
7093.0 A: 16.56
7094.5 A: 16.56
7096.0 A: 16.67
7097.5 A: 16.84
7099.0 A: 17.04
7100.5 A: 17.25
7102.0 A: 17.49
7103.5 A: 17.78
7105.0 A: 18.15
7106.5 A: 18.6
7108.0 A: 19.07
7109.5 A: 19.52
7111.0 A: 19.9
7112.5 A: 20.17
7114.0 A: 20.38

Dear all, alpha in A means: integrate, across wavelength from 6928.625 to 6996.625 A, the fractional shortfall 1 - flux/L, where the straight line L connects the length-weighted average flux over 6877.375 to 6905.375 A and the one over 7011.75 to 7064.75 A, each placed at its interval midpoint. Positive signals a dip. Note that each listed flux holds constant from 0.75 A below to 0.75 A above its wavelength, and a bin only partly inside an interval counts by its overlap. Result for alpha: -2.3 A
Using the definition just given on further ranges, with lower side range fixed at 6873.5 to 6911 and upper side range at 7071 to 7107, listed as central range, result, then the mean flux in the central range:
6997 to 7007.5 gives -3.7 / 23.7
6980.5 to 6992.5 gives -4.0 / 22.9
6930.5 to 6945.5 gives -3.2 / 19.4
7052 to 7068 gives -2.5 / 22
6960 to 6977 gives -5.0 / 21.7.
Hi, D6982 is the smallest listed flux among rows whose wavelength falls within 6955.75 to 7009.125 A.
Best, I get 20.96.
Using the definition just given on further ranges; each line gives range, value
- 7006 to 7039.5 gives 24.08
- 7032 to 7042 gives 28.76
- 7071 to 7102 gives 16.56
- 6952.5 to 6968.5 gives 20.82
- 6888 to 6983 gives 14.39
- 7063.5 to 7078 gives 20.44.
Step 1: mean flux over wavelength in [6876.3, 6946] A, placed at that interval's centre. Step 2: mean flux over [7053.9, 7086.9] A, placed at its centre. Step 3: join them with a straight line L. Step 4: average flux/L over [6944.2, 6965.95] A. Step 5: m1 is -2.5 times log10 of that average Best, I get -0.18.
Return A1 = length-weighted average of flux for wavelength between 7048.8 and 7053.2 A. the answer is 29.5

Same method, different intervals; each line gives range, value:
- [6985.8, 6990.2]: 23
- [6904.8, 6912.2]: 16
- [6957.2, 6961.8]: 21.3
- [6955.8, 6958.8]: 21.1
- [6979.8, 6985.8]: 22.8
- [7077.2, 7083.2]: 23.4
